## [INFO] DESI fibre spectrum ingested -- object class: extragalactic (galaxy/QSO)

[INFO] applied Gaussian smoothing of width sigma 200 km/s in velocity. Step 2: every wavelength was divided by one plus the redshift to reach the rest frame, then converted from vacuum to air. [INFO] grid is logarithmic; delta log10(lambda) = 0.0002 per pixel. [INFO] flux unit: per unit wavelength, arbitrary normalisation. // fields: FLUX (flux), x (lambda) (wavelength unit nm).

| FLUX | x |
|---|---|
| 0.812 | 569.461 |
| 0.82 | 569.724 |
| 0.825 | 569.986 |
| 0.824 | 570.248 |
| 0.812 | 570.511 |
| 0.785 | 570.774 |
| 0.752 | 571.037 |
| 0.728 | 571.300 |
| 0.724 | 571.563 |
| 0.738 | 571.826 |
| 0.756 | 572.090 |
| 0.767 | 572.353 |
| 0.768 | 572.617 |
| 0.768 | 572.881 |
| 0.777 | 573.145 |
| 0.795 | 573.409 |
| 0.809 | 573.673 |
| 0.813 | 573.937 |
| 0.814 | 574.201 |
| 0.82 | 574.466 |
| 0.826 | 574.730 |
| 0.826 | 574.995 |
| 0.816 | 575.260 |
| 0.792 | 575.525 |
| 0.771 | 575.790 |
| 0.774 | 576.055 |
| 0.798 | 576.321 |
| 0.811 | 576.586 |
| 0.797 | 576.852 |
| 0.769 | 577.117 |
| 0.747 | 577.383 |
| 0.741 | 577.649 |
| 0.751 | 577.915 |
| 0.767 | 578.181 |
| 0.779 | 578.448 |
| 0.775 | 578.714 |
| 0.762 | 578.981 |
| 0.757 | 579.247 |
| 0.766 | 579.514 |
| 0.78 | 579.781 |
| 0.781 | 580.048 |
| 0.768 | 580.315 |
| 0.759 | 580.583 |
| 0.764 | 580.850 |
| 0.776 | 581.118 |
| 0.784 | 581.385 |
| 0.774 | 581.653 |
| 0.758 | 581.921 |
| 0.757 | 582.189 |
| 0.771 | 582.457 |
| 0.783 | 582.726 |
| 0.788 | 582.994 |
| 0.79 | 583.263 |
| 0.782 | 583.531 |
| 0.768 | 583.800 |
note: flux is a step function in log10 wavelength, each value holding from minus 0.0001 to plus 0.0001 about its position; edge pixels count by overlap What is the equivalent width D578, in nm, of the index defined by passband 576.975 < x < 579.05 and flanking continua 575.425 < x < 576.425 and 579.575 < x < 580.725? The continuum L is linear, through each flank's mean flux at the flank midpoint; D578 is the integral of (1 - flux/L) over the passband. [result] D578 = 0.04 nm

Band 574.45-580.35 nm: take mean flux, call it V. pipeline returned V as 0.781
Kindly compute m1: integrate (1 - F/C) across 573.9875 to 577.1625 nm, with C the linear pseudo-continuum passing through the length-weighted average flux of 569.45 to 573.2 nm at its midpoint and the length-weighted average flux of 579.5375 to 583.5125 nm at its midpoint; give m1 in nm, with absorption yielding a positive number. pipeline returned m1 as -0.11 nm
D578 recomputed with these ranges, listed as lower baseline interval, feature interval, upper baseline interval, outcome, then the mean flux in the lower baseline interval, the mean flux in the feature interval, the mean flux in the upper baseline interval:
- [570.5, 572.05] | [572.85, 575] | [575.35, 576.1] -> -0.10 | 0.752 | 0.806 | 0.782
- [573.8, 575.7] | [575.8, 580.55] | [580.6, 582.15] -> 0.12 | 0.814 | 0.772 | 0.77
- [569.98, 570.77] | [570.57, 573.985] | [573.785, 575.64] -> 0.20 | 0.814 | 0.767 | 0.816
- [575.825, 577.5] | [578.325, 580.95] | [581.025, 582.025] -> 0.03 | 0.782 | 0.769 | 0.774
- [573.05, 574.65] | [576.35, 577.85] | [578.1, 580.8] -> 0.02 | 0.806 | 0.774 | 0.769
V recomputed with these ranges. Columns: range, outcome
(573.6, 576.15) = 0.807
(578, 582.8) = 0.77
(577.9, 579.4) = 0.766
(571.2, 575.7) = 0.785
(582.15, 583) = 0.775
